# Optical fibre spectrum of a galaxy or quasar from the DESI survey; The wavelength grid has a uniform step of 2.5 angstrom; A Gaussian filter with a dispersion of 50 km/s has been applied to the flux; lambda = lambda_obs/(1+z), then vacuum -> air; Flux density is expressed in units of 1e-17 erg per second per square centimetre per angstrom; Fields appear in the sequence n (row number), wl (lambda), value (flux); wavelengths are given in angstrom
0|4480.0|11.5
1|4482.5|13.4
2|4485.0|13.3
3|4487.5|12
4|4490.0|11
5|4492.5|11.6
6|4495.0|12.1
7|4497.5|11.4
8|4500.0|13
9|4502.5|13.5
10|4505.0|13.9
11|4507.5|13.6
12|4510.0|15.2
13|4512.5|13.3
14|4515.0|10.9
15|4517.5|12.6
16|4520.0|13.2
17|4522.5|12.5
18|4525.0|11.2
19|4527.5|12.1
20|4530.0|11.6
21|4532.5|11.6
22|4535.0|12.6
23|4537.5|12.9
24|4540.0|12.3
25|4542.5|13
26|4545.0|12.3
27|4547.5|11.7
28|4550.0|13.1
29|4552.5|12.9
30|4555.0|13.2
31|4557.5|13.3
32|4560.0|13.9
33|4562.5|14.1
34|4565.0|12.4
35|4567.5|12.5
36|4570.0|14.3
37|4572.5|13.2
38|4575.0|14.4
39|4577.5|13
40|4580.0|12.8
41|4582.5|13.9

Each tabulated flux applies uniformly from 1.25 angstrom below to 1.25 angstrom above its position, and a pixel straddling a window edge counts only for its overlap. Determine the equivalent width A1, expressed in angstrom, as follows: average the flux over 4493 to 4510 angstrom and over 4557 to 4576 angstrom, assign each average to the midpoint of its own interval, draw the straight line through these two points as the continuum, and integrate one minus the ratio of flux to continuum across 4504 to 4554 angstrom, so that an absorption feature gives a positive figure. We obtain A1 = 2.3 angstrom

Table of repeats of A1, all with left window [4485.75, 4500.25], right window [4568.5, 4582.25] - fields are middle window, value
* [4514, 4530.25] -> 0.49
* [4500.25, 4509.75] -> -1.33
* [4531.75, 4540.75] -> 0.24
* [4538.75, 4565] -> 0.21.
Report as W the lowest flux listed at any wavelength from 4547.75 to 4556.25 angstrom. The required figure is 12.9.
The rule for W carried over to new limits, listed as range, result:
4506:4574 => 10.9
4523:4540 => 11.2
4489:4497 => 11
